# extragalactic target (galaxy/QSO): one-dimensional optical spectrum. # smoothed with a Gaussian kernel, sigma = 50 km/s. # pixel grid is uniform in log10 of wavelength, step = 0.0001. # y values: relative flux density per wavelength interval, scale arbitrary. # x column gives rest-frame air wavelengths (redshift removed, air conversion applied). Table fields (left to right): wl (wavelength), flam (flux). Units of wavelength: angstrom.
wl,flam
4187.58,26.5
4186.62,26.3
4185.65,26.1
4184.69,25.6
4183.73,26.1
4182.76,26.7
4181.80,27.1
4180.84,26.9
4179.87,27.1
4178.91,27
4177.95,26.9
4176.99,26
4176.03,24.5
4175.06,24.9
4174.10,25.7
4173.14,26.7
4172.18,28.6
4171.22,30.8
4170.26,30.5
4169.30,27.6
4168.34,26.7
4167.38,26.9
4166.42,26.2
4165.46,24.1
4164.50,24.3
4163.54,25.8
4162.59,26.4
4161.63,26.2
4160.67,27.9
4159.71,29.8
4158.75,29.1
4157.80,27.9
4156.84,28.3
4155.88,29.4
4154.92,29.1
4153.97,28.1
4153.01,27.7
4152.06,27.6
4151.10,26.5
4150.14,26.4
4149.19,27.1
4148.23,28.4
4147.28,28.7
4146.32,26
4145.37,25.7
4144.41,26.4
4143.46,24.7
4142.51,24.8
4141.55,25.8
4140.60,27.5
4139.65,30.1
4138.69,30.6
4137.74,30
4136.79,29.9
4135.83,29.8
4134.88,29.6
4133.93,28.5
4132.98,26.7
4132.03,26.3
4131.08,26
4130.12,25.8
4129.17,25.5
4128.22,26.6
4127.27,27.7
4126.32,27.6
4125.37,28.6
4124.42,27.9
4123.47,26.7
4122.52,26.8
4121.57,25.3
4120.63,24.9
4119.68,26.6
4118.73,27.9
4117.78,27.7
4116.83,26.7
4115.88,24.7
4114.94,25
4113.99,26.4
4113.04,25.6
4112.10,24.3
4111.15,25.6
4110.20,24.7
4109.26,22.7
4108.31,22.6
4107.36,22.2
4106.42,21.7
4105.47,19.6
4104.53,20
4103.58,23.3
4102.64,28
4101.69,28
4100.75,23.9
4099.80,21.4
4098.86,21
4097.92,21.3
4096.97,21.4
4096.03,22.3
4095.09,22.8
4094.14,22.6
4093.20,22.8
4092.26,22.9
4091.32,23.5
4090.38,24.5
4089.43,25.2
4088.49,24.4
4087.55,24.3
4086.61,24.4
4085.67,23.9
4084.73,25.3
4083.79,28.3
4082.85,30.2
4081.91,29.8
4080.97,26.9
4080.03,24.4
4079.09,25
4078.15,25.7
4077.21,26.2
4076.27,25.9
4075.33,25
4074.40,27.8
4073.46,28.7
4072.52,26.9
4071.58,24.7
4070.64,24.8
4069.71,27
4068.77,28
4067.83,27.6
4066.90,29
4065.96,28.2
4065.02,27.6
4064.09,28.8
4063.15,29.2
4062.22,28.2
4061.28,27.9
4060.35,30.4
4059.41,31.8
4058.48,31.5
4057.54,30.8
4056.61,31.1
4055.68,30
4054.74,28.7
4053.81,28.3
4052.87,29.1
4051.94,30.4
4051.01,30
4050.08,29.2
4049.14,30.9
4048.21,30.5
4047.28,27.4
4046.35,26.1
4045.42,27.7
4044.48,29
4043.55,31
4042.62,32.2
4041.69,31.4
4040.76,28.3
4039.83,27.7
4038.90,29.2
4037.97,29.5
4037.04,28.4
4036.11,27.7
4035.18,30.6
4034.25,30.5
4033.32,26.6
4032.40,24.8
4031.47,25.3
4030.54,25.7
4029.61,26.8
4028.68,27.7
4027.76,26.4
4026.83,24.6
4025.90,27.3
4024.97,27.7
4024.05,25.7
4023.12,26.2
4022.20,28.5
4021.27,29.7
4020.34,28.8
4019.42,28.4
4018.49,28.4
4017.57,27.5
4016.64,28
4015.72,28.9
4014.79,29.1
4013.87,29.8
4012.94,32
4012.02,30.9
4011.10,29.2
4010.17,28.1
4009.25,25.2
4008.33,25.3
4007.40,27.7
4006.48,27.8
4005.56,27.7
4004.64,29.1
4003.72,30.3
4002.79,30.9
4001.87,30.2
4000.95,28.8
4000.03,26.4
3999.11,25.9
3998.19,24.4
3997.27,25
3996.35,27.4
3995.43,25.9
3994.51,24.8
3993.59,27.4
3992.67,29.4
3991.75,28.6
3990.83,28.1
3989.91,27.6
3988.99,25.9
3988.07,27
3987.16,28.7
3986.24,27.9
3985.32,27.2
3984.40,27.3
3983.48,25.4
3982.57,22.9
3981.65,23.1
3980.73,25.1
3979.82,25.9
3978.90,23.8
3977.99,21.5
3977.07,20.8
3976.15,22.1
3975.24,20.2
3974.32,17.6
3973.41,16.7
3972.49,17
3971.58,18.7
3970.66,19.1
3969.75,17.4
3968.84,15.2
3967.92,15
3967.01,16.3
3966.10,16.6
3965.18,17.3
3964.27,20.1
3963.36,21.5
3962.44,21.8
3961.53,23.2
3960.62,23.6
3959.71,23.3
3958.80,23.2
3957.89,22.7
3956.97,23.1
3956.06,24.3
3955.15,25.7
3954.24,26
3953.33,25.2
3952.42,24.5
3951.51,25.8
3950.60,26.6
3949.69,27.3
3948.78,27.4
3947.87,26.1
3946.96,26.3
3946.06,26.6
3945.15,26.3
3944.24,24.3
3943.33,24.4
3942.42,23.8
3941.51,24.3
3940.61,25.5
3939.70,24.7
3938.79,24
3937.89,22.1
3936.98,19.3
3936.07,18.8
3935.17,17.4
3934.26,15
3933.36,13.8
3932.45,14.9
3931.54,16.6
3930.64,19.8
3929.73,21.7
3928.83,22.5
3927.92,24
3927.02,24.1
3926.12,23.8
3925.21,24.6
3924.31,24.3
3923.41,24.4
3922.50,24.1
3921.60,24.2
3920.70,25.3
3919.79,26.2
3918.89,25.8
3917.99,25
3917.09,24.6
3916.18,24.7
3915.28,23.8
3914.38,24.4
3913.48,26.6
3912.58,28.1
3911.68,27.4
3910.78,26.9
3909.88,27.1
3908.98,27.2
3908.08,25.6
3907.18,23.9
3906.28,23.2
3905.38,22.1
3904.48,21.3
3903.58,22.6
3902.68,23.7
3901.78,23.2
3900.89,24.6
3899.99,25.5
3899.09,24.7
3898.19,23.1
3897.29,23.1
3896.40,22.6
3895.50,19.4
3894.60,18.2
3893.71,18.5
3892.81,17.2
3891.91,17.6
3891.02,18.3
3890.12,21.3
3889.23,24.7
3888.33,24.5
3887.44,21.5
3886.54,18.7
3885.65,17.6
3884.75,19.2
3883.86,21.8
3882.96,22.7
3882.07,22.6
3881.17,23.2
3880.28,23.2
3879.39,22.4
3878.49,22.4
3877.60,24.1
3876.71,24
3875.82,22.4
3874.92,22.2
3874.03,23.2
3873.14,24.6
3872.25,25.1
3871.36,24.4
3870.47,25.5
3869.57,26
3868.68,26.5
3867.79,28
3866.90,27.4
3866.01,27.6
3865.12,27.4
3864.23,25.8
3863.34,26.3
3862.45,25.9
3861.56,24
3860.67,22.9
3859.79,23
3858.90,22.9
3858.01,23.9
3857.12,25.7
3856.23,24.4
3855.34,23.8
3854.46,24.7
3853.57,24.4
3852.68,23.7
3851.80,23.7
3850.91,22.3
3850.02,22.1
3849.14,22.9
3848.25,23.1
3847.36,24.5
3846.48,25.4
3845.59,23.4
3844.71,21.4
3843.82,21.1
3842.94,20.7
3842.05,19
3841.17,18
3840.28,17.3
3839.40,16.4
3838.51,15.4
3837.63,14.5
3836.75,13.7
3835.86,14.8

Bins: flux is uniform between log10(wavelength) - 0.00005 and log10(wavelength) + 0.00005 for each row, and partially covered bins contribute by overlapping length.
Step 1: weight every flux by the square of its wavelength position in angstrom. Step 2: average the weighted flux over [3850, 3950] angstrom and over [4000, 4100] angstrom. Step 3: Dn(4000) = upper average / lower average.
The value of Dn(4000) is 1.3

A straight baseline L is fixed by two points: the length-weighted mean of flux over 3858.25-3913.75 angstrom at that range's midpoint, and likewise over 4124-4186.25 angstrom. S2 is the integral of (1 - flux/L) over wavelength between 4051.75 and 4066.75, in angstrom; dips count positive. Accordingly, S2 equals -2.1 angstrom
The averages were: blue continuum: 23.5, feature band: 29.5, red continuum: 27.2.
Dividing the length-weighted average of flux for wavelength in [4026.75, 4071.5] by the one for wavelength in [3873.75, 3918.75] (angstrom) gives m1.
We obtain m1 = 1.25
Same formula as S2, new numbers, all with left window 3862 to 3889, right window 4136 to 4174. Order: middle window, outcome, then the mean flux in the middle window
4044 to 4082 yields -2.7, 28.2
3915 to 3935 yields 1.8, 22.3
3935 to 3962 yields 0.6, 24.3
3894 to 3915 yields 0.2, 24.1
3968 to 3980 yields 2.7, 19.4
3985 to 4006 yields -1.8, 27.6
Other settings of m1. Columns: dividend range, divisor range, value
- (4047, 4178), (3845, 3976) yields 1.16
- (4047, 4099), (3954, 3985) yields 1.26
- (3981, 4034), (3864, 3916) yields 1.17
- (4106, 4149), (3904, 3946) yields 1.14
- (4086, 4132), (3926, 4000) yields 1.07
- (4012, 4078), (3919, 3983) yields 1.28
